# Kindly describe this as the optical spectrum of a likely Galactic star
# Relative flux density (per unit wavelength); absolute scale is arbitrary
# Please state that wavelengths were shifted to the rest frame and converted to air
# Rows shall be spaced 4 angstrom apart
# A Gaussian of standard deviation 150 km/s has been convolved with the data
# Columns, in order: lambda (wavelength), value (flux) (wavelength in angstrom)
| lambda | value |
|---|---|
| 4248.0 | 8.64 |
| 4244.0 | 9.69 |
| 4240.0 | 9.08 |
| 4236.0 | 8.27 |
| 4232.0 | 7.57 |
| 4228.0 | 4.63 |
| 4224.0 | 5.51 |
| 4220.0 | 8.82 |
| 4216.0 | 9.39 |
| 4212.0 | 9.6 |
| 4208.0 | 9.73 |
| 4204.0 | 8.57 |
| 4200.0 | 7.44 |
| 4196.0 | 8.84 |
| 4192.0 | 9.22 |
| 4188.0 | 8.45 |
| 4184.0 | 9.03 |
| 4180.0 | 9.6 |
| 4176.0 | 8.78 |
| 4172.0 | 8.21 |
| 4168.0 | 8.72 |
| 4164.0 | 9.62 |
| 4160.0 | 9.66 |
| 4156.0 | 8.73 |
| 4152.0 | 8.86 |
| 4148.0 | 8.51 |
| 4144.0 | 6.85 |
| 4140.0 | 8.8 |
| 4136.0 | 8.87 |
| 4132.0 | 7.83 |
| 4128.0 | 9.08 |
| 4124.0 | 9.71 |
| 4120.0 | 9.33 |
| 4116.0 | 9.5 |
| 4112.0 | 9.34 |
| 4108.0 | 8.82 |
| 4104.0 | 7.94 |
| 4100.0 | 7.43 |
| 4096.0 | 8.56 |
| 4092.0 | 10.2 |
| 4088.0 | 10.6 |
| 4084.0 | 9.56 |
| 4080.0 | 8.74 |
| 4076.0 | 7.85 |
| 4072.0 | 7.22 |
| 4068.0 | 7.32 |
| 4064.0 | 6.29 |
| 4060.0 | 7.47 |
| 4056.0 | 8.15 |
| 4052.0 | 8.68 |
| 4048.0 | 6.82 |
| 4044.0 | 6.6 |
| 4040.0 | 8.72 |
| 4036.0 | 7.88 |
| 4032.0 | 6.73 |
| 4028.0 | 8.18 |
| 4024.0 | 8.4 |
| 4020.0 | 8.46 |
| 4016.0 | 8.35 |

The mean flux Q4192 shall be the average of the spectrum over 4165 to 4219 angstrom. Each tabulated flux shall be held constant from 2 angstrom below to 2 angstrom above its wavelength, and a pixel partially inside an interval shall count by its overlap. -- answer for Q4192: 8.9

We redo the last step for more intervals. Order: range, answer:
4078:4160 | 8.88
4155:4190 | 8.98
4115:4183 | 8.86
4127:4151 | 8.31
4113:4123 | 9.44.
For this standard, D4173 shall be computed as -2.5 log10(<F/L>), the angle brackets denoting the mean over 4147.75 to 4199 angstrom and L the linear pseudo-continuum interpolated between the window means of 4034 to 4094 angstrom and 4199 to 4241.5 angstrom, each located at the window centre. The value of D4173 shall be -0.11 mag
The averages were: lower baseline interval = 8.14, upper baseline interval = 8.06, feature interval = 8.93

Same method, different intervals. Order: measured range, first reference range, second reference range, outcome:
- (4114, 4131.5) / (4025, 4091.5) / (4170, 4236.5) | -0.141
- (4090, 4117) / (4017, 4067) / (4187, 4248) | -0.114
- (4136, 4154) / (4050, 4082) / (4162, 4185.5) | 0.042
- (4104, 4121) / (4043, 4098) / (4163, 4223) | -0.084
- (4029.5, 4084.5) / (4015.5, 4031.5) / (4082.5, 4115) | 0.122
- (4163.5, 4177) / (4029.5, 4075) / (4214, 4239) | -0.176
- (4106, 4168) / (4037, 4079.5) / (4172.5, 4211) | -0.073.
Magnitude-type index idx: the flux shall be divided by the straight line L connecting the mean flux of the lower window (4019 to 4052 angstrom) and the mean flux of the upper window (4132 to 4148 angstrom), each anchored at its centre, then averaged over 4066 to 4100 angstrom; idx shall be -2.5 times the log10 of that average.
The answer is -0.10 mag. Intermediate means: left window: 7.76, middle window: 8.68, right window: 8.17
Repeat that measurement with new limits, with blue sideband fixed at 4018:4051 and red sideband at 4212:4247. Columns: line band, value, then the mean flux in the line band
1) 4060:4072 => 0.12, 6.98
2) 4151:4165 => -0.17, 9.21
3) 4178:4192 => -0.14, 9.05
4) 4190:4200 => -0.10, 8.71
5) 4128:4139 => -0.09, 8.52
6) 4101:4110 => -0.06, 8.27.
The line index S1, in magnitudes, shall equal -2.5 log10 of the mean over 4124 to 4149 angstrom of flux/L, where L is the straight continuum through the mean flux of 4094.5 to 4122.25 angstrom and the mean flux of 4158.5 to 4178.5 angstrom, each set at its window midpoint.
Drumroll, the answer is 0.05 mag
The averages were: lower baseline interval 8.71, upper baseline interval 9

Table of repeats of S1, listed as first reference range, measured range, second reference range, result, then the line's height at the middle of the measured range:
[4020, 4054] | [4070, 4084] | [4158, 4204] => -0.01 mag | 8.09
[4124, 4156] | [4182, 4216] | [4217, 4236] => -0.19 mag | 7.44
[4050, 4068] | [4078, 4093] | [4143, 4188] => -0.23 mag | 7.91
